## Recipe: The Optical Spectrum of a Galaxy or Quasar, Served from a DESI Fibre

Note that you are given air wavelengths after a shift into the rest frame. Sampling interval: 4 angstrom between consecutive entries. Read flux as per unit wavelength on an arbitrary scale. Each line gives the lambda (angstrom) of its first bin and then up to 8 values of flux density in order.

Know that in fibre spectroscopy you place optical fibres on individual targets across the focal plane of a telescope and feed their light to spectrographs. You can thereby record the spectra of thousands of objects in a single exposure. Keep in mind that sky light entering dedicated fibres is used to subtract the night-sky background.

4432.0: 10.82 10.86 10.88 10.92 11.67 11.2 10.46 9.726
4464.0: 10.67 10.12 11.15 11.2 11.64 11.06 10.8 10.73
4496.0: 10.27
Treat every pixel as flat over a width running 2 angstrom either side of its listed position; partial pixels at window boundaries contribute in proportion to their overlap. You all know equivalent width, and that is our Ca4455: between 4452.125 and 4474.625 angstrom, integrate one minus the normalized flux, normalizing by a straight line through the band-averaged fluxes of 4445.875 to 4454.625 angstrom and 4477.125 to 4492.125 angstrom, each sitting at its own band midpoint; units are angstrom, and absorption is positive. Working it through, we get 1.5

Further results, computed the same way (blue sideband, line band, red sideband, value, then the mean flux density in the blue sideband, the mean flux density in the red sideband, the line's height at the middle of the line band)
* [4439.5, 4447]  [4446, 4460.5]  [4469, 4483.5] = 0.26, 11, 11.2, 11.1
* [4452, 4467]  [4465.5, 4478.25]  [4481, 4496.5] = -0.31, 10.4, 10.8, 10.6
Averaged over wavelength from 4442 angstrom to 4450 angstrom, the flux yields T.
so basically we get 11.3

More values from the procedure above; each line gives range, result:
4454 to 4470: 10.2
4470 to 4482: 11.3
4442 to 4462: 10.8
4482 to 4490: 10.9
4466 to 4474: 10.6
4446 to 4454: 11.4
